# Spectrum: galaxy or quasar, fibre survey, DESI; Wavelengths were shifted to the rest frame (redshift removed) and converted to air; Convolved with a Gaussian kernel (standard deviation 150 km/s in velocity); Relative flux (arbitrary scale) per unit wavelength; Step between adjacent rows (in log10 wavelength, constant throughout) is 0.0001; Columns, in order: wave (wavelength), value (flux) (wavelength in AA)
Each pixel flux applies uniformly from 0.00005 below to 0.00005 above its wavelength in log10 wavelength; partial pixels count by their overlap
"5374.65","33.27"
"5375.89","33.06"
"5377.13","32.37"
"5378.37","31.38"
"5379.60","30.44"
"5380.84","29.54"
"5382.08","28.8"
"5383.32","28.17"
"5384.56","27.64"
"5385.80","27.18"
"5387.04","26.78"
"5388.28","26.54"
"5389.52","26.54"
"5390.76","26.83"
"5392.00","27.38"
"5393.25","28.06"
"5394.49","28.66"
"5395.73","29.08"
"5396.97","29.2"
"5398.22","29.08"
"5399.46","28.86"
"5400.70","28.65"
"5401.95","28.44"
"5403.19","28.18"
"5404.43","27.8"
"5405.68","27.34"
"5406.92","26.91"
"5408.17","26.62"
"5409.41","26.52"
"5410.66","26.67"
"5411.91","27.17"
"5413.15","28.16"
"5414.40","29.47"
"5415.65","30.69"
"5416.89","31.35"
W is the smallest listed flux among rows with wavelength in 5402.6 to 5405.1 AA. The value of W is 27.8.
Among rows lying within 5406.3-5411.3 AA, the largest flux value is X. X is 26.91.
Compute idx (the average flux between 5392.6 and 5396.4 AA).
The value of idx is 28.6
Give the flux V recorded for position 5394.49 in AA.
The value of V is 28.66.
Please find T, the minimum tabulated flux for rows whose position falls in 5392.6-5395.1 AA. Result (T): 28.06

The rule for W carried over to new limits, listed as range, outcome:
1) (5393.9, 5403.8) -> 28.18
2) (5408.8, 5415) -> 26.52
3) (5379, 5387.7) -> 26.78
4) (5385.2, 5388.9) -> 26.54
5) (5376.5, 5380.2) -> 30.44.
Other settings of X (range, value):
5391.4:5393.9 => 28.06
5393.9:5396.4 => 29.08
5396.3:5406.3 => 29.2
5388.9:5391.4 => 26.83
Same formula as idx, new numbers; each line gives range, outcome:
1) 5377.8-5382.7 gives 30.1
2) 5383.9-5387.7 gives 27.2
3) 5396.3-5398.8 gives 29.1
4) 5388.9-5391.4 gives 26.7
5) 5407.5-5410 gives 26.6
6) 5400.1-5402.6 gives 28.5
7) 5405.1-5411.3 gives 26.8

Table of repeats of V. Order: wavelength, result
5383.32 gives 28.17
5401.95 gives 28.44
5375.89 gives 33.06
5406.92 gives 26.91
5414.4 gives 29.47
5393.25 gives 28.06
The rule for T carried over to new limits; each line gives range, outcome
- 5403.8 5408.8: 26.62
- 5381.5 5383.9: 28.17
